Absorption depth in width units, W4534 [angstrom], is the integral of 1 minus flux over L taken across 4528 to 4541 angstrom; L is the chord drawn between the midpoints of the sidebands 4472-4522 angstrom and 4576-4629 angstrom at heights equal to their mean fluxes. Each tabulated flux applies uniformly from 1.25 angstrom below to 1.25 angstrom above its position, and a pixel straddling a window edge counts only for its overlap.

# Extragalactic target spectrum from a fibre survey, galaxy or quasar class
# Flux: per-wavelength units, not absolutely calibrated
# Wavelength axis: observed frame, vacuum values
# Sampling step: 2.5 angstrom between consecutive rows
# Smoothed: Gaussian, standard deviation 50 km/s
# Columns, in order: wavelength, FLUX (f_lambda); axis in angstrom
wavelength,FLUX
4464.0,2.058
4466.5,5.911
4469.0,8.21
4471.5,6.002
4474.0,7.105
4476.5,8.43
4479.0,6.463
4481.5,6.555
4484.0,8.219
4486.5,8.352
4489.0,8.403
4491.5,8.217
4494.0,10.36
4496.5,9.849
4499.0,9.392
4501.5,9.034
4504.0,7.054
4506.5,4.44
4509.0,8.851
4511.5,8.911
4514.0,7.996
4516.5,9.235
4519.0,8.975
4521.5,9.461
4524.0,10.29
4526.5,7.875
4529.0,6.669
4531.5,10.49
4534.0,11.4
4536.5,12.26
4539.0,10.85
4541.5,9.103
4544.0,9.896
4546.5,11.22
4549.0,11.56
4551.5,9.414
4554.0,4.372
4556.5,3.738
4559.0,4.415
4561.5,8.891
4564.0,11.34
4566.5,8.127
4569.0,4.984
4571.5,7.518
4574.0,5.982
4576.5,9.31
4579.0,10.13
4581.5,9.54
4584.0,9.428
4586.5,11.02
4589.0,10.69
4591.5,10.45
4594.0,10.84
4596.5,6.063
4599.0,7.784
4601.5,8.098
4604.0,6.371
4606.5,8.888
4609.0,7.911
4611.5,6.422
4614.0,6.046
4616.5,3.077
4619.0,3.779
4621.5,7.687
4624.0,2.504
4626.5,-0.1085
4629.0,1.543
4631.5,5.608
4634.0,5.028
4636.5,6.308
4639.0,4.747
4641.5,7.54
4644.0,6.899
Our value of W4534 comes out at -4.1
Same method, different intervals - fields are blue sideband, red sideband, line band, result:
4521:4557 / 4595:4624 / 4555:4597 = -3.8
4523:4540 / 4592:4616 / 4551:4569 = 4.1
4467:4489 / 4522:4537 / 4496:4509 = 0.8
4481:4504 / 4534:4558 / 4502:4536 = 1.1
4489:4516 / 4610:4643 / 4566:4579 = -2.3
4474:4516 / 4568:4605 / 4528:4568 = -2.8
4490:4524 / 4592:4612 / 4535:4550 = -4.3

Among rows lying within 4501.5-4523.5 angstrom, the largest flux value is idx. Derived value 9.461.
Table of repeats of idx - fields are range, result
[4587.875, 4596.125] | 10.84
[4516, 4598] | 12.26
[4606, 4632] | 8.888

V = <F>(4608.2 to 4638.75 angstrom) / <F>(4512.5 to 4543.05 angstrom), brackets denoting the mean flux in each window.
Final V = 0.5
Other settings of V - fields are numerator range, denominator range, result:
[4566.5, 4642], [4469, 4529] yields 0.84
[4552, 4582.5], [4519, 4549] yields 0.74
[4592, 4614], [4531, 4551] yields 0.72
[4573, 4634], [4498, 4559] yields 0.80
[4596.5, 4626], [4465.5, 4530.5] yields 0.75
